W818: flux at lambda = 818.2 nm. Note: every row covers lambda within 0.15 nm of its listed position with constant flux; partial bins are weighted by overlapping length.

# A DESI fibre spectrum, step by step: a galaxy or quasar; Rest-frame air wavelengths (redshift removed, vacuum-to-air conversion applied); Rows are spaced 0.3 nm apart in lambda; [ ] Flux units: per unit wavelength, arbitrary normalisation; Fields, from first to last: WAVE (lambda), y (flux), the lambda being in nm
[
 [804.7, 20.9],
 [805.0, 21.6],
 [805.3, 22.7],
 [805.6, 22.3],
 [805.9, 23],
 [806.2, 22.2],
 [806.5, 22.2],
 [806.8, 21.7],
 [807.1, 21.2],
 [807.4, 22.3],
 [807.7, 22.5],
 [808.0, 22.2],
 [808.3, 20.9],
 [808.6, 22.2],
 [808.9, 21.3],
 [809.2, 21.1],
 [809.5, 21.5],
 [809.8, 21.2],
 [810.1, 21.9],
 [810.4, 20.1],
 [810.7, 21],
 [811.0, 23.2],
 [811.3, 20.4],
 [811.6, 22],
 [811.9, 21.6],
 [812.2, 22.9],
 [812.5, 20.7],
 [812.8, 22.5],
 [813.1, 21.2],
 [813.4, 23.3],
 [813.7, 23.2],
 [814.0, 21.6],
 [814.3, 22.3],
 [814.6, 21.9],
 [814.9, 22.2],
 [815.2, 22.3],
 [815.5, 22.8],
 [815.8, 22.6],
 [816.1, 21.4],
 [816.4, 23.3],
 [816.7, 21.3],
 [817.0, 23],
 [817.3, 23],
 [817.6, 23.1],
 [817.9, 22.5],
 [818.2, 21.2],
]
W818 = 21.2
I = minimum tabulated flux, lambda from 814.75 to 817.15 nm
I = 21.3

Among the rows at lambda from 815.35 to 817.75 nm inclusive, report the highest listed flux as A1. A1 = 23.3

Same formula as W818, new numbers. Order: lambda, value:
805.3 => 22.7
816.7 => 21.3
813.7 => 23.2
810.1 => 21.9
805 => 21.6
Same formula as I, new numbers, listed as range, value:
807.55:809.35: 20.9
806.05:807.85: 21.2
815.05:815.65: 22.3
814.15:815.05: 21.9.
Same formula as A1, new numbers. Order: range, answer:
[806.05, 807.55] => 22.3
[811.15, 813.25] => 22.9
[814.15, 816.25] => 22.8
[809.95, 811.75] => 23.2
